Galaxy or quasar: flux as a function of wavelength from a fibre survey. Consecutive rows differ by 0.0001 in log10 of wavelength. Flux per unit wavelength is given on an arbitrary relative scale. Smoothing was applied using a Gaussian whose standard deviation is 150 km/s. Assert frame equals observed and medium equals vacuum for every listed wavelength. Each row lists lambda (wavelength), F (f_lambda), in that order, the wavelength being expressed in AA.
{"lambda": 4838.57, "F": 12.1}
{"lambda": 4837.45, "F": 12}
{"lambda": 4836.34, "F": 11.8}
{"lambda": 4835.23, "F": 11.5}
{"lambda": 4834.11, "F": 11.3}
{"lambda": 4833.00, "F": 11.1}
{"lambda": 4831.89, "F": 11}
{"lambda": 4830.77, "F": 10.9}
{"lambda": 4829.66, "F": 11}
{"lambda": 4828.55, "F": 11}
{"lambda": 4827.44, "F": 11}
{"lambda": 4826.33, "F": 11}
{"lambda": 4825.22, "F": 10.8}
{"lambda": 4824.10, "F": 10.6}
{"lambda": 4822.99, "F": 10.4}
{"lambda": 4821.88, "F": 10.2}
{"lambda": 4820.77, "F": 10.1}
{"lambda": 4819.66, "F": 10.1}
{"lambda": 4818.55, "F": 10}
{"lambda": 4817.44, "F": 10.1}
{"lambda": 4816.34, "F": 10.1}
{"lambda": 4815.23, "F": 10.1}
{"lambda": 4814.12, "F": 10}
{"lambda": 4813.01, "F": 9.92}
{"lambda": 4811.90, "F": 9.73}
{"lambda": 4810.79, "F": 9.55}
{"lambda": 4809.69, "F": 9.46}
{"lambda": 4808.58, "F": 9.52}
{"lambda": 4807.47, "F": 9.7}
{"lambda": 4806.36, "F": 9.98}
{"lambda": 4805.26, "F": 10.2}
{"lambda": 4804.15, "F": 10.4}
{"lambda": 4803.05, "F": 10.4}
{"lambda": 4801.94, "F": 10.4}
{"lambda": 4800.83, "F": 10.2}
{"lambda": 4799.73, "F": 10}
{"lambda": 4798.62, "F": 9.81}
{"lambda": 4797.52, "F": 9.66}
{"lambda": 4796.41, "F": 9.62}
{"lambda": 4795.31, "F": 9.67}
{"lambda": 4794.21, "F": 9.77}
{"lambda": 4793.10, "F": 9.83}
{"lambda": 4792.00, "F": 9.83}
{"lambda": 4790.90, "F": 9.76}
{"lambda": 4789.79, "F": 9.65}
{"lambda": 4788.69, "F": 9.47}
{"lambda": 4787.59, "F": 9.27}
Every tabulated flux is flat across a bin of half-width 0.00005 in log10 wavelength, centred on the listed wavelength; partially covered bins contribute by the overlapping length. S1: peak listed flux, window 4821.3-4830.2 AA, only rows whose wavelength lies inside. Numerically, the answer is 11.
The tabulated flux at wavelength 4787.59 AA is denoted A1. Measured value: 9.27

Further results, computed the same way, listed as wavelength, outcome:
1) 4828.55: 11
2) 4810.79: 9.55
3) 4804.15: 10.4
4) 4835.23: 11.5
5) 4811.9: 9.73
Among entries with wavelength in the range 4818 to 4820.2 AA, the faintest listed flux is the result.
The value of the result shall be 10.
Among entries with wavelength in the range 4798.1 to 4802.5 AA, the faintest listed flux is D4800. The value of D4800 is 9.81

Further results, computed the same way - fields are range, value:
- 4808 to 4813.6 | 9.46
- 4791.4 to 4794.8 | 9.77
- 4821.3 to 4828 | 10.2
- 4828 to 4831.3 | 10.9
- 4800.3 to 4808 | 9.7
